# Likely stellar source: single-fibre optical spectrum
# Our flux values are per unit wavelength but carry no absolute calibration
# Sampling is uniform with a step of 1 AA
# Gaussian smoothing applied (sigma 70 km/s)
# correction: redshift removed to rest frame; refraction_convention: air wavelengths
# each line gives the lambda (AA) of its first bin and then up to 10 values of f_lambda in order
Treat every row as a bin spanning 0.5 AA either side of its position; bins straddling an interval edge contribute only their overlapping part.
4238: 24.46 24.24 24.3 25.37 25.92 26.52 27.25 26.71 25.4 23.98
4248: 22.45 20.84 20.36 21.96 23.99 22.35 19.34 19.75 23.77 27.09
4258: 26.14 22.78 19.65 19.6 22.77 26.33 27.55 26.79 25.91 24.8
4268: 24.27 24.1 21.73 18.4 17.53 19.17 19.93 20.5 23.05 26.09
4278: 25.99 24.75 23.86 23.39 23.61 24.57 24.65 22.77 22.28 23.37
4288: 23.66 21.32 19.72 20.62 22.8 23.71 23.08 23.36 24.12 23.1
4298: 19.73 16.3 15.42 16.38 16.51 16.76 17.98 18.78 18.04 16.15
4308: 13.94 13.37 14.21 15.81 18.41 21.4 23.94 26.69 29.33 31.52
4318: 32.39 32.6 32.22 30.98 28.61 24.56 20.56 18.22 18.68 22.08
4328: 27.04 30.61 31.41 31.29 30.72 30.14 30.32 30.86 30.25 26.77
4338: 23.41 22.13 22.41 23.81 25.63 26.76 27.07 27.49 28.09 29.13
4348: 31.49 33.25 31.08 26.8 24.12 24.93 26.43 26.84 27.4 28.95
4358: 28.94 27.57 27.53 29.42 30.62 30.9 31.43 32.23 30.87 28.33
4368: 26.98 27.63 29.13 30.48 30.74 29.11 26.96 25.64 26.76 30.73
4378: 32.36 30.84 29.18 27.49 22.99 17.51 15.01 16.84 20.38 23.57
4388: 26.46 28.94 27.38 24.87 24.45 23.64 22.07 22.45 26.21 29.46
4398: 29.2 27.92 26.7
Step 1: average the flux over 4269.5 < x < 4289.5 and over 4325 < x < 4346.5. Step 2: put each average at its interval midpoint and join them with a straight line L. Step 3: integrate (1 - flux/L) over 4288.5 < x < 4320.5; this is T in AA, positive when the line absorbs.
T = 4.2 AA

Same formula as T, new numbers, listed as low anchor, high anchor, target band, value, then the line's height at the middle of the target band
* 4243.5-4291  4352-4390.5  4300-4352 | 1.5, 25.4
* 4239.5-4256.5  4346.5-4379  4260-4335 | 8.1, 25.9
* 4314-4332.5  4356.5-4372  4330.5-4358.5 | 0.8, 28.6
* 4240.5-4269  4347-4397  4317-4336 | -1.6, 25.9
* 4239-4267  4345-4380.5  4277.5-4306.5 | 4.8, 25.7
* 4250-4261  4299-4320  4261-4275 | -0.5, 22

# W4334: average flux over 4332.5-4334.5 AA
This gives 30.2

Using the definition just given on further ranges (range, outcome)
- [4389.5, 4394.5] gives 24.5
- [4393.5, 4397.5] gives 25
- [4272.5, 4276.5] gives 20.7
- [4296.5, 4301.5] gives 18.2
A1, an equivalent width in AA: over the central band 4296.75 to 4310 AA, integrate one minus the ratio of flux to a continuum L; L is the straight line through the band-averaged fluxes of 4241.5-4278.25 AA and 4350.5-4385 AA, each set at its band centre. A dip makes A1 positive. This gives 4.3 AA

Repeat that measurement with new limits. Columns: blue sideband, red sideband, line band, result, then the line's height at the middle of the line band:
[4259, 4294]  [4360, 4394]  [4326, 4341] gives -1.3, 25.2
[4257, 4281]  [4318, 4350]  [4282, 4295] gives 0.9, 24.5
